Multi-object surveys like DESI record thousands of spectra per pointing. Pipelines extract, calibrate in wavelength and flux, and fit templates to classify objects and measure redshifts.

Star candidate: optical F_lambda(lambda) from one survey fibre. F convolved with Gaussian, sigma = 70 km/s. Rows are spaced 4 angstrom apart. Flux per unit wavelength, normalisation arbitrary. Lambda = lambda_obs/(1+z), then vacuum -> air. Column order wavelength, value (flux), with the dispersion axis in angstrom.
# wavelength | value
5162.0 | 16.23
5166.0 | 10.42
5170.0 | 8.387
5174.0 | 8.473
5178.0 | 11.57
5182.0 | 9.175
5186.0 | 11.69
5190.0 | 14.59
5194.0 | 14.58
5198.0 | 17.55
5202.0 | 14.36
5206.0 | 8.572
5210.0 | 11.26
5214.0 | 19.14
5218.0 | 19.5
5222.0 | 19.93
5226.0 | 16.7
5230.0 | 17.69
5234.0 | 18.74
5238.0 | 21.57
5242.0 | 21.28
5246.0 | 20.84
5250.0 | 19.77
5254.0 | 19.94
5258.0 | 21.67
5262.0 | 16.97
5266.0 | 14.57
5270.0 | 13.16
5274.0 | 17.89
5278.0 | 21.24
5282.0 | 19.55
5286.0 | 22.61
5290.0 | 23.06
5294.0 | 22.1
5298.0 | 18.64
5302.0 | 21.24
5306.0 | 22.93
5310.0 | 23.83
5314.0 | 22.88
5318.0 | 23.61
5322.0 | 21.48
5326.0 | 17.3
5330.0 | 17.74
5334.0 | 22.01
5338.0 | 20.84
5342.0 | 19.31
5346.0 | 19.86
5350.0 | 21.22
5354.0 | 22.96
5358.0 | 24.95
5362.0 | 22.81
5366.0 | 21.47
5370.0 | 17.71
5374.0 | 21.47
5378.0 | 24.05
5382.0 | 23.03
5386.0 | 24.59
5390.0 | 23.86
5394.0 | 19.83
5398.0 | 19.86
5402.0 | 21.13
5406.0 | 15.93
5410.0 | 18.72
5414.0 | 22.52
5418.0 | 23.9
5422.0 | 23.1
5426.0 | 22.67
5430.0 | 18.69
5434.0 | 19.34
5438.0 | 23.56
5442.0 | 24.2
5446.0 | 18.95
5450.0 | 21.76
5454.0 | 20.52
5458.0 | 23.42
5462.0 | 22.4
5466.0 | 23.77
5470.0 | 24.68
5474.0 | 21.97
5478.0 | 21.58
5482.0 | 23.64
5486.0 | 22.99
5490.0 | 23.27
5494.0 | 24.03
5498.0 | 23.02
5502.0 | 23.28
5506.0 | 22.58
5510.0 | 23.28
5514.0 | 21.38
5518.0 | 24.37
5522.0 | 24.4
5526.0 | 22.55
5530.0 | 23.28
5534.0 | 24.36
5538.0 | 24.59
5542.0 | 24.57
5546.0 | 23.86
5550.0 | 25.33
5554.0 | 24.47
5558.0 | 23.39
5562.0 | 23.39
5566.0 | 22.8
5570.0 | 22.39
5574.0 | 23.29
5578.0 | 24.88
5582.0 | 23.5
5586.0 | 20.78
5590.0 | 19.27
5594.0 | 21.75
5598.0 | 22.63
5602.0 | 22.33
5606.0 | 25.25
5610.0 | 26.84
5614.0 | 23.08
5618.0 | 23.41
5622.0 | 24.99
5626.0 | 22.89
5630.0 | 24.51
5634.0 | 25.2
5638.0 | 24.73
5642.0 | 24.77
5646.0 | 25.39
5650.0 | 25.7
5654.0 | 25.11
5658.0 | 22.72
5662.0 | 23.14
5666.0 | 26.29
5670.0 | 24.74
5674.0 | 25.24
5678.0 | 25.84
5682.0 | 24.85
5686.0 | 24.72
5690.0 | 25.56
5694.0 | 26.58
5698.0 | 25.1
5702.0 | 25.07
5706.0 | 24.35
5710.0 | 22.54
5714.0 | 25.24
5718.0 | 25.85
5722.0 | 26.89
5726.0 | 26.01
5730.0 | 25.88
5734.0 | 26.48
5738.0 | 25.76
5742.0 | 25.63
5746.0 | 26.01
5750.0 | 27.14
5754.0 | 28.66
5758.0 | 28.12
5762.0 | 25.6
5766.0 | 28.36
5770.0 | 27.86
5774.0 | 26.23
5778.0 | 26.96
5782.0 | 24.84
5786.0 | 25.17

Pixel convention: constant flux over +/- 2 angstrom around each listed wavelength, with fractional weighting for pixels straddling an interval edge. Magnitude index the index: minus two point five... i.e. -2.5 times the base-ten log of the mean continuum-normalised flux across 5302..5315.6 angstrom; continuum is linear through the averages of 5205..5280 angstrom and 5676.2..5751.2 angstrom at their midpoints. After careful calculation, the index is -0.20 mag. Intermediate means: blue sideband 18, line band 22.9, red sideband 25.5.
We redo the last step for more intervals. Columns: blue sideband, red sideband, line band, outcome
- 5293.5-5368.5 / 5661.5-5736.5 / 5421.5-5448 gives 0.054 mag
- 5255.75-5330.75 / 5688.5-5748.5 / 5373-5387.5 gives -0.102 mag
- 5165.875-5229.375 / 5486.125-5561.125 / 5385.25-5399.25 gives -0.121 mag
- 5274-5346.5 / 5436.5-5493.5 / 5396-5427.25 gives 0.059 mag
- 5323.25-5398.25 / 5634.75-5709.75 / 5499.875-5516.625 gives 0.017 mag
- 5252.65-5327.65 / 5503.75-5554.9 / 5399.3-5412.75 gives 0.164 mag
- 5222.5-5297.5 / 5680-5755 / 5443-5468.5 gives 0.007 mag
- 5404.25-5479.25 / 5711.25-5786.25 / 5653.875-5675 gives 0.030 mag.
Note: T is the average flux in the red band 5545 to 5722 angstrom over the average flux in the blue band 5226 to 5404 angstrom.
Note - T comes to 1.17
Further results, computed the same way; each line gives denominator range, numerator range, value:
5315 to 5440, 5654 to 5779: 1.21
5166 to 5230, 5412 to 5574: 1.67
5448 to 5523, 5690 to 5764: 1.13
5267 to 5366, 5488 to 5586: 1.13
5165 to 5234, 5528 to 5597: 1.67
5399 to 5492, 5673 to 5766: 1.18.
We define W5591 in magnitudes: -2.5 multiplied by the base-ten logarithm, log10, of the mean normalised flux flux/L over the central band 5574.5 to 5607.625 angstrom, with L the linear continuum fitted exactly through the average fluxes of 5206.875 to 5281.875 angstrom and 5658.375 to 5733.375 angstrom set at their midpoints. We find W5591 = 0.05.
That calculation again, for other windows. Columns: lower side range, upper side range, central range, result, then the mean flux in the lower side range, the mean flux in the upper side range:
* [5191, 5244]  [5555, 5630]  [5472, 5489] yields -0.062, 16.9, 23.2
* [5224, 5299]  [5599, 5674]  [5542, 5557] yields -0.053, 19.4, 24.5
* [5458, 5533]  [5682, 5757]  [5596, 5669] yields 0.016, 23.2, 25.8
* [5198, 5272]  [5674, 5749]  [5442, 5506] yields -0.056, 17.5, 25.5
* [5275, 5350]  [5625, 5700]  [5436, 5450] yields 0.017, 21.1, 24.9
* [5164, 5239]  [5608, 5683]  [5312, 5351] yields -0.187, 14.3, 24.7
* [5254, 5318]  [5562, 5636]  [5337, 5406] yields -0.023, 20.3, 23.3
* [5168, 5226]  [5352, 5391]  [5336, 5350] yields 0.053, 13.6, 22.7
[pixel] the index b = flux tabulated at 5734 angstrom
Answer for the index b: 26.48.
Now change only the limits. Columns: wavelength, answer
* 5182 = 9.175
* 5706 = 24.35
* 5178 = 11.57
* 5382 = 23.03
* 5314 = 22.88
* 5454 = 20.52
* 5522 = 24.4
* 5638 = 24.73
